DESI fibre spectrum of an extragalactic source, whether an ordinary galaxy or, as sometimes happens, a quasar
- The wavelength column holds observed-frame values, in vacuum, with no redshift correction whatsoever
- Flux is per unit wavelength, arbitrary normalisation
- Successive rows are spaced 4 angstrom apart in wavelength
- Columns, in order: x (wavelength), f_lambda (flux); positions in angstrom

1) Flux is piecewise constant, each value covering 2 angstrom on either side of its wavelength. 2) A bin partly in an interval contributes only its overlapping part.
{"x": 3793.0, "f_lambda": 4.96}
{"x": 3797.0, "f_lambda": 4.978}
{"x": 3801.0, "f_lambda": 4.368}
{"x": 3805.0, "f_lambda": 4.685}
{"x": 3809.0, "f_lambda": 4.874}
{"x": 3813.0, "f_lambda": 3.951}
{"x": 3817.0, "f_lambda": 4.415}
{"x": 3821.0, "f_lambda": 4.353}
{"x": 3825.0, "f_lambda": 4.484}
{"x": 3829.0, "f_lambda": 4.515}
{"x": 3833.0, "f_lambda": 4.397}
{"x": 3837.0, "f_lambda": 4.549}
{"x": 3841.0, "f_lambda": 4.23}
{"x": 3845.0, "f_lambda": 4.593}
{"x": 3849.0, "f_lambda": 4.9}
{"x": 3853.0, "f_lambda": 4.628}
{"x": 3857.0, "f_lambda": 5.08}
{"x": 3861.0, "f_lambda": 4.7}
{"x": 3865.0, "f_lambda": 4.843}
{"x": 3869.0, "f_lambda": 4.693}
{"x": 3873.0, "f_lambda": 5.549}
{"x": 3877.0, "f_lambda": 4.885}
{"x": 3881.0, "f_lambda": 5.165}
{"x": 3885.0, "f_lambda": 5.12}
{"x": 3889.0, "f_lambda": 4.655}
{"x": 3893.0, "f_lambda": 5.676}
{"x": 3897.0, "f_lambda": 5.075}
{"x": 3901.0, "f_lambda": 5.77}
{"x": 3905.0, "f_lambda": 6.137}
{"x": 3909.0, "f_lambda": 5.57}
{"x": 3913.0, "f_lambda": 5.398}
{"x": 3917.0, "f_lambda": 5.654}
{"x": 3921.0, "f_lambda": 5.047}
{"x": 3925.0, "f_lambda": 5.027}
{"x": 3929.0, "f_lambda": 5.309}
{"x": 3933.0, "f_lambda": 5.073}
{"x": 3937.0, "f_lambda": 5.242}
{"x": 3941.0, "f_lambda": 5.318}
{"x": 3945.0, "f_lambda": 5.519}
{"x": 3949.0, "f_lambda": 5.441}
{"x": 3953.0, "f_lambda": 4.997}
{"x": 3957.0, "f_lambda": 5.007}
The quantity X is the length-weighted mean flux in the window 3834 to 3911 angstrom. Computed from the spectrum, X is 5.03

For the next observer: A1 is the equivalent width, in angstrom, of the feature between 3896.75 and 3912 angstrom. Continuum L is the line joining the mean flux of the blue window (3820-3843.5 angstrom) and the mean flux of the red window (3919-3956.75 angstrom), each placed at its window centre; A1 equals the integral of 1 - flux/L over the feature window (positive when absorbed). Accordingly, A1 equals -2.2 angstrom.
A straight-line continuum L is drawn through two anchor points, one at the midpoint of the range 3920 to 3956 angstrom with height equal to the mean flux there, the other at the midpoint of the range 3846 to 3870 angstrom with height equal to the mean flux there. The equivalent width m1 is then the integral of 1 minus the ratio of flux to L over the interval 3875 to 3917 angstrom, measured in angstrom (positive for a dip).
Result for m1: -3.0 angstrom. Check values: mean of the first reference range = 4.8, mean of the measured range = 5.36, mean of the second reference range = 5.22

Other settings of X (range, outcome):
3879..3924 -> 5.38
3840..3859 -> 4.71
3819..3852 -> 4.51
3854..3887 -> 4.99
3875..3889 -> 5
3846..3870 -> 4.8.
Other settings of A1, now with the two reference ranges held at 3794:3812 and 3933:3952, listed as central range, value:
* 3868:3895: -0.4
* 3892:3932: -2.0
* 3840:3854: 0.8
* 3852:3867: 0.4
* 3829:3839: 0.7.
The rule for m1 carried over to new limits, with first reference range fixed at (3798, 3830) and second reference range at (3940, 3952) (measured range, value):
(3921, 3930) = 0.2 angstrom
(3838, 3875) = -0.2 angstrom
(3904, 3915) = -1.1 angstrom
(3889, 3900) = -0.5 angstrom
